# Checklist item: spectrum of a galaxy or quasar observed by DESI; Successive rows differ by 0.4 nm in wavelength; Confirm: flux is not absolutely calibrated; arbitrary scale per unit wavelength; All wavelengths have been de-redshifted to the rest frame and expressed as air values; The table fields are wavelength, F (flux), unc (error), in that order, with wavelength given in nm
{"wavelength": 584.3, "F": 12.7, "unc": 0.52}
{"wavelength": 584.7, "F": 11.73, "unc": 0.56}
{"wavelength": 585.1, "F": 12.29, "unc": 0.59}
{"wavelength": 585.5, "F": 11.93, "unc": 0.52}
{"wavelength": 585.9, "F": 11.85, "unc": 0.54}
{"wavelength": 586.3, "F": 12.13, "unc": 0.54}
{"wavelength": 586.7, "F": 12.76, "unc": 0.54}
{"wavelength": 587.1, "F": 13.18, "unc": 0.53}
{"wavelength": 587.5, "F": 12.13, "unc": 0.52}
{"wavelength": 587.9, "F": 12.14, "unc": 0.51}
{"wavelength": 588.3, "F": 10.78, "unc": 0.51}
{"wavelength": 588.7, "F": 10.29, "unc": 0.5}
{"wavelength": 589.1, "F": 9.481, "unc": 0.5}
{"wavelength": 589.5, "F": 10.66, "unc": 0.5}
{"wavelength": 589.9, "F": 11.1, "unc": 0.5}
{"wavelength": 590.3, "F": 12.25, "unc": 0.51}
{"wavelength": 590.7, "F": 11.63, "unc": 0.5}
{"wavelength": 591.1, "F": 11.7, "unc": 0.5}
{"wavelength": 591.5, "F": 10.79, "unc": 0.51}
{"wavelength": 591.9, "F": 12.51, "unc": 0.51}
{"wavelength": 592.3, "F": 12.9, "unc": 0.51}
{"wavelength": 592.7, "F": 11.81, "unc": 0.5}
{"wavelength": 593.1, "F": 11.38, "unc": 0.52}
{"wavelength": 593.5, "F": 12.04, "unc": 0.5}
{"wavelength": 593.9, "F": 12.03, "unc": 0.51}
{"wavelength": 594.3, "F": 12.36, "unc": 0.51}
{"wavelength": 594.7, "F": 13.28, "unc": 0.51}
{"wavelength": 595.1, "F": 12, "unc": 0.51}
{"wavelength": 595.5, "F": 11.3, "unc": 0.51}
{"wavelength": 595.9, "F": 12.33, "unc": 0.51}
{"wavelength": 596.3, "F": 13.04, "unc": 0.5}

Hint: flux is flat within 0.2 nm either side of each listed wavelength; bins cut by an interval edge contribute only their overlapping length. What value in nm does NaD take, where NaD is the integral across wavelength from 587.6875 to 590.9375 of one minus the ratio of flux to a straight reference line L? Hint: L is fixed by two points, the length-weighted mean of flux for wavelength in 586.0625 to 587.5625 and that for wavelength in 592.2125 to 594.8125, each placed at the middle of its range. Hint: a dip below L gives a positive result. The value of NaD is 0.36 nm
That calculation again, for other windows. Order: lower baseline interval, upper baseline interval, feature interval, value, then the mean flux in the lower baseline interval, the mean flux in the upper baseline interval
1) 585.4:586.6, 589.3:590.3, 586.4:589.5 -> 0.03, 12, 11.2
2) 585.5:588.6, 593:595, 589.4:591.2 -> 0.10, 12.1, 12.2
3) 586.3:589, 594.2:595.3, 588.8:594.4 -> 0.30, 11.8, 12.6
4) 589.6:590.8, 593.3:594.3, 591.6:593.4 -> -0.02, 11.6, 12.1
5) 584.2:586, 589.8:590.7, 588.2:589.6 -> 0.19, 12.1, 11.7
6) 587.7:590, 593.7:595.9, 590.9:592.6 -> -0.08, 10.7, 12.2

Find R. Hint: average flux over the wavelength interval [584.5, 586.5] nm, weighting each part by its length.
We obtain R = 12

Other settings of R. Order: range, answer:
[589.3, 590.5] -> 11.3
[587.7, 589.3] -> 10.7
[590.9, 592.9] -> 11.9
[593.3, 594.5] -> 12.1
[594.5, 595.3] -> 12.6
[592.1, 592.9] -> 12.4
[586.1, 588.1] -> 12.5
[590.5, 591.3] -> 11.7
